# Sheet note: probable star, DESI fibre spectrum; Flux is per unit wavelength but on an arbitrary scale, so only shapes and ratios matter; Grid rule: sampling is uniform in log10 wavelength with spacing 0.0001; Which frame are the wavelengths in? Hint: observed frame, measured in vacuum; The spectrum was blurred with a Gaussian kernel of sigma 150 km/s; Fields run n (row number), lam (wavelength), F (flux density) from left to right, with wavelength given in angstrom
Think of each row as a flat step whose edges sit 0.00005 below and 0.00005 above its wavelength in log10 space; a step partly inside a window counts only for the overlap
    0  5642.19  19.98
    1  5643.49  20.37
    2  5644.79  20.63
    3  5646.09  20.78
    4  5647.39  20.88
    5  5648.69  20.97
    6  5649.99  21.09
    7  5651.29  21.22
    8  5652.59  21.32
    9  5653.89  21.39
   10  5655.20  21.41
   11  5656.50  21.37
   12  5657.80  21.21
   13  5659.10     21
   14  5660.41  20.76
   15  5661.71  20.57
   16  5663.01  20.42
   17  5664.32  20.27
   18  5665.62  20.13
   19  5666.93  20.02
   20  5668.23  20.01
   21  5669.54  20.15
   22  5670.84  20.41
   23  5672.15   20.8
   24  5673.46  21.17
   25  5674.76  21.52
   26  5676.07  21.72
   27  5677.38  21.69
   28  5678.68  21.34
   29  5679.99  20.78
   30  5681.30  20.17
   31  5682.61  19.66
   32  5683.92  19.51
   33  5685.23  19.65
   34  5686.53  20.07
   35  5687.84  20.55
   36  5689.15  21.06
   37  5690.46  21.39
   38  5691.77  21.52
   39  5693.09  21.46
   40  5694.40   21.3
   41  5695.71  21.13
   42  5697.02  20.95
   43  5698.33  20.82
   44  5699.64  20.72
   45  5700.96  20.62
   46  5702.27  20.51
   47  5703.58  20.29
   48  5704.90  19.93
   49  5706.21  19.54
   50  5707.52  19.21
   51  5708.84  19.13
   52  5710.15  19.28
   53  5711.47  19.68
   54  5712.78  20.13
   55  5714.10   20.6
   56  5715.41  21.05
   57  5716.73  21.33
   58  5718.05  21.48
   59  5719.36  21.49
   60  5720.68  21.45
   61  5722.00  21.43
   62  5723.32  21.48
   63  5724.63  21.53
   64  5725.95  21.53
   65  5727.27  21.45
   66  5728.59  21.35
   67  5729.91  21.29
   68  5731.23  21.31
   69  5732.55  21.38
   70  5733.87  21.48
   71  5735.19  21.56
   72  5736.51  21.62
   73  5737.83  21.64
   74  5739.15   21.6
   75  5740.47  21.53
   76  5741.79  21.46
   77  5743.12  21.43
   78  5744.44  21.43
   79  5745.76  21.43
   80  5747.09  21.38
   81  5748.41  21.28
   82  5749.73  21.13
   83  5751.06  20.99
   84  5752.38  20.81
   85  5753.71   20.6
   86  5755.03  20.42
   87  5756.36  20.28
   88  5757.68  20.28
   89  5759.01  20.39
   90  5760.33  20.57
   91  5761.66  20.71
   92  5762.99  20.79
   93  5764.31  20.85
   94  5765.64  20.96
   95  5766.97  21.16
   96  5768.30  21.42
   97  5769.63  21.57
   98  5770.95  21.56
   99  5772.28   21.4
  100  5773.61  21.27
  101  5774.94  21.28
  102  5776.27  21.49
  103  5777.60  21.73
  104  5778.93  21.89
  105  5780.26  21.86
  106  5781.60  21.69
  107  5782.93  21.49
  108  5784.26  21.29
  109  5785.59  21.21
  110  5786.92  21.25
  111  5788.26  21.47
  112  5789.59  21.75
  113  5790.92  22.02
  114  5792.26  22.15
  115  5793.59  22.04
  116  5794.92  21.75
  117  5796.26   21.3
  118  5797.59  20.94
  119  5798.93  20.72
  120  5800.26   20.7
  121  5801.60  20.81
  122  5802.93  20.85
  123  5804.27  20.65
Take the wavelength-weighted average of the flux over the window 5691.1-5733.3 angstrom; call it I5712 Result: 20.8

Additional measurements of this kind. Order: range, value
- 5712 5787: 21.2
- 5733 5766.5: 21.1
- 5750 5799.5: 21.2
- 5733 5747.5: 21.5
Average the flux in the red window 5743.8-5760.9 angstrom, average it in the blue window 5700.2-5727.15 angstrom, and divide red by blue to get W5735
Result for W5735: 1.01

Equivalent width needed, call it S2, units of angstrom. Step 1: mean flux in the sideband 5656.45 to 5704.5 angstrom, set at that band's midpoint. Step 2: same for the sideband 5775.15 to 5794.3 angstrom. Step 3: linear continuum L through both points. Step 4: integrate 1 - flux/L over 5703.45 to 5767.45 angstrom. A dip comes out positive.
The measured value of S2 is 0.86 angstrom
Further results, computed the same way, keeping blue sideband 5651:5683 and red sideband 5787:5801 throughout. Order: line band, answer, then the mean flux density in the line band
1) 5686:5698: -0.1 angstrom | 21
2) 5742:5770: 0.4 angstrom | 20.9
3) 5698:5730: 0.6 angstrom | 20.7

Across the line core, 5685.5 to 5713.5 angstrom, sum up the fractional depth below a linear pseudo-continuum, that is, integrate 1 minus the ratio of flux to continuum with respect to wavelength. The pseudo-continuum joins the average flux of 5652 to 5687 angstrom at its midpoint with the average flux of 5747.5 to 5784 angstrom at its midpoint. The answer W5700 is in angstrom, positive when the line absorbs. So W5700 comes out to 0.5 angstrom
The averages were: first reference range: 20.7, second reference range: 21.1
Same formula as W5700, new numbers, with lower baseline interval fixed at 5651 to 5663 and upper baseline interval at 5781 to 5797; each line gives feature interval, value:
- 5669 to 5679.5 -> 0.0 angstrom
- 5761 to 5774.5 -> 0.2 angstrom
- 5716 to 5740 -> -0.1 angstrom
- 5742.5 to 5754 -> 0.2 angstrom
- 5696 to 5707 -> 0.4 angstrom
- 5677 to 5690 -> 0.5 angstrom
